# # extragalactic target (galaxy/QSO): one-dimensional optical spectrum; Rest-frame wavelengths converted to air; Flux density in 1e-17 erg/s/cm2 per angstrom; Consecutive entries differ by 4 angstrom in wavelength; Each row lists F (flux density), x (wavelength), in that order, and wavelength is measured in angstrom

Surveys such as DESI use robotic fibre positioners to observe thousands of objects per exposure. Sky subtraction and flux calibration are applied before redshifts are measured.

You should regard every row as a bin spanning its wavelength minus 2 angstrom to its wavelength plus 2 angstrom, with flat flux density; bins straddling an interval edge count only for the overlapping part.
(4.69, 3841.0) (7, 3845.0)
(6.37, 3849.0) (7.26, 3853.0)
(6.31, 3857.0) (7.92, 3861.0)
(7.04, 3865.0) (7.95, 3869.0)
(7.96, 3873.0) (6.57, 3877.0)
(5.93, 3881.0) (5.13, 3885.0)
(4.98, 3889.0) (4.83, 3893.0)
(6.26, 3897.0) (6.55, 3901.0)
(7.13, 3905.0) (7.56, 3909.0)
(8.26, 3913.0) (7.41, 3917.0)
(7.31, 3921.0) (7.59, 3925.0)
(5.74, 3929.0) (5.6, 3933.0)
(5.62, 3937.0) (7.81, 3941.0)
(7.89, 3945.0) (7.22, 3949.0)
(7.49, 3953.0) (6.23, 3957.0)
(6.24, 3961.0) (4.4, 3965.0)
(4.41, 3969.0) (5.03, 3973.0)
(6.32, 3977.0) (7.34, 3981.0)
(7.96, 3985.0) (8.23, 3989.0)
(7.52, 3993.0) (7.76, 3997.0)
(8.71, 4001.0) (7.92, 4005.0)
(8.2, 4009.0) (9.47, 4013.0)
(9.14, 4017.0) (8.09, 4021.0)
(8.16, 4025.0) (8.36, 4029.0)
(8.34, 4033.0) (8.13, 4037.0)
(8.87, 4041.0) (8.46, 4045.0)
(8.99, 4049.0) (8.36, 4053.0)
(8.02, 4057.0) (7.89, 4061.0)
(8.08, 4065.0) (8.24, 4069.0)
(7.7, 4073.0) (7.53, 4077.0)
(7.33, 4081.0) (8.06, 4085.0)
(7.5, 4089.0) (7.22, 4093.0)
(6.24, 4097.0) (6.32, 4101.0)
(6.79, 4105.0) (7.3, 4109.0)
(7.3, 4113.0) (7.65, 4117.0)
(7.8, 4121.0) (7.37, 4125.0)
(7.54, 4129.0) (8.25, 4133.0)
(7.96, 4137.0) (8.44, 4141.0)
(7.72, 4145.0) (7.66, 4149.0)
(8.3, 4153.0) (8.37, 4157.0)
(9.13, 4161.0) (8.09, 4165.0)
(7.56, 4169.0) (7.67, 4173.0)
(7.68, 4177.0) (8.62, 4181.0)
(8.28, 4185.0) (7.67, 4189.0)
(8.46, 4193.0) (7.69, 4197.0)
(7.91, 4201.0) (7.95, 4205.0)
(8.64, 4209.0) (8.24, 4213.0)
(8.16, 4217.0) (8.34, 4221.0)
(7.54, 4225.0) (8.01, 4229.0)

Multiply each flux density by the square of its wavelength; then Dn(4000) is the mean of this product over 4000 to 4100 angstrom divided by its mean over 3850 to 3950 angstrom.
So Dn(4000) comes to 1.3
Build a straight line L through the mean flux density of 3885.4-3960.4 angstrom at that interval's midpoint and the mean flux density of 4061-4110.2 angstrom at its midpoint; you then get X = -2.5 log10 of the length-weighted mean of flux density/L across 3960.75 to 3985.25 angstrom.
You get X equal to 0.193 mag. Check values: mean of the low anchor 6.7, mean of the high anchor 7.38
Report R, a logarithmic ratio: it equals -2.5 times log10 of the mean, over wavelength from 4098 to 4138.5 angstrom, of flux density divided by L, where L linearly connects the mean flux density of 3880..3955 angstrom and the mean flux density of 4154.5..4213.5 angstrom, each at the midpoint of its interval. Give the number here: 0.05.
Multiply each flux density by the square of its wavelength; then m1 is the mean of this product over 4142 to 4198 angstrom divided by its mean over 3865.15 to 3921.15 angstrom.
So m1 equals 1.38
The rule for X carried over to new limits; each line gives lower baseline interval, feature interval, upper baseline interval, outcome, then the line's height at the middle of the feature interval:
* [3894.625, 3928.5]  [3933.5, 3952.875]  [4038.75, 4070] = 0.06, 7.43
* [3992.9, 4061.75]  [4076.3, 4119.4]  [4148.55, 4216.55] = 0.15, 8.27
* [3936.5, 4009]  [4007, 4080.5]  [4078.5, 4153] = -0.15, 7.22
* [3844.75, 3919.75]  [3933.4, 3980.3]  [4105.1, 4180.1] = 0.13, 7.07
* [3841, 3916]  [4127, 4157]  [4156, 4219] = -0.01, 7.92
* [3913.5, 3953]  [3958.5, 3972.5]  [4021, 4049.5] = 0.42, 7.44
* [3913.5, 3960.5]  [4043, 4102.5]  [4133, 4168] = 0.00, 7.73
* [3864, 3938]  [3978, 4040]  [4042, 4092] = -0.09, 7.52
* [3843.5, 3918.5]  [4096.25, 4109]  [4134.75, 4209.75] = 0.18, 7.77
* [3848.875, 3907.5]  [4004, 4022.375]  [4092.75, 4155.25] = -0.21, 7.08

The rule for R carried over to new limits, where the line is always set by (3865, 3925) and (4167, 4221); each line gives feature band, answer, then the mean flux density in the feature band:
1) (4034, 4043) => -0.15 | 8.48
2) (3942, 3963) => -0.01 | 7.05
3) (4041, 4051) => -0.18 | 8.75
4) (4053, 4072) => -0.08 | 8.07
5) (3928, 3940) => 0.19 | 5.83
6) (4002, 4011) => -0.13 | 8.13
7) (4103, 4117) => 0.07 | 7.2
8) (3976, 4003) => -0.09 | 7.74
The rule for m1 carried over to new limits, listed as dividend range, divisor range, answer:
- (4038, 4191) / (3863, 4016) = 1.24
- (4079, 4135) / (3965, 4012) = 1.09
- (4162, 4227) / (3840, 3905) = 1.46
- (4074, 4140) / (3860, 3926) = 1.21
